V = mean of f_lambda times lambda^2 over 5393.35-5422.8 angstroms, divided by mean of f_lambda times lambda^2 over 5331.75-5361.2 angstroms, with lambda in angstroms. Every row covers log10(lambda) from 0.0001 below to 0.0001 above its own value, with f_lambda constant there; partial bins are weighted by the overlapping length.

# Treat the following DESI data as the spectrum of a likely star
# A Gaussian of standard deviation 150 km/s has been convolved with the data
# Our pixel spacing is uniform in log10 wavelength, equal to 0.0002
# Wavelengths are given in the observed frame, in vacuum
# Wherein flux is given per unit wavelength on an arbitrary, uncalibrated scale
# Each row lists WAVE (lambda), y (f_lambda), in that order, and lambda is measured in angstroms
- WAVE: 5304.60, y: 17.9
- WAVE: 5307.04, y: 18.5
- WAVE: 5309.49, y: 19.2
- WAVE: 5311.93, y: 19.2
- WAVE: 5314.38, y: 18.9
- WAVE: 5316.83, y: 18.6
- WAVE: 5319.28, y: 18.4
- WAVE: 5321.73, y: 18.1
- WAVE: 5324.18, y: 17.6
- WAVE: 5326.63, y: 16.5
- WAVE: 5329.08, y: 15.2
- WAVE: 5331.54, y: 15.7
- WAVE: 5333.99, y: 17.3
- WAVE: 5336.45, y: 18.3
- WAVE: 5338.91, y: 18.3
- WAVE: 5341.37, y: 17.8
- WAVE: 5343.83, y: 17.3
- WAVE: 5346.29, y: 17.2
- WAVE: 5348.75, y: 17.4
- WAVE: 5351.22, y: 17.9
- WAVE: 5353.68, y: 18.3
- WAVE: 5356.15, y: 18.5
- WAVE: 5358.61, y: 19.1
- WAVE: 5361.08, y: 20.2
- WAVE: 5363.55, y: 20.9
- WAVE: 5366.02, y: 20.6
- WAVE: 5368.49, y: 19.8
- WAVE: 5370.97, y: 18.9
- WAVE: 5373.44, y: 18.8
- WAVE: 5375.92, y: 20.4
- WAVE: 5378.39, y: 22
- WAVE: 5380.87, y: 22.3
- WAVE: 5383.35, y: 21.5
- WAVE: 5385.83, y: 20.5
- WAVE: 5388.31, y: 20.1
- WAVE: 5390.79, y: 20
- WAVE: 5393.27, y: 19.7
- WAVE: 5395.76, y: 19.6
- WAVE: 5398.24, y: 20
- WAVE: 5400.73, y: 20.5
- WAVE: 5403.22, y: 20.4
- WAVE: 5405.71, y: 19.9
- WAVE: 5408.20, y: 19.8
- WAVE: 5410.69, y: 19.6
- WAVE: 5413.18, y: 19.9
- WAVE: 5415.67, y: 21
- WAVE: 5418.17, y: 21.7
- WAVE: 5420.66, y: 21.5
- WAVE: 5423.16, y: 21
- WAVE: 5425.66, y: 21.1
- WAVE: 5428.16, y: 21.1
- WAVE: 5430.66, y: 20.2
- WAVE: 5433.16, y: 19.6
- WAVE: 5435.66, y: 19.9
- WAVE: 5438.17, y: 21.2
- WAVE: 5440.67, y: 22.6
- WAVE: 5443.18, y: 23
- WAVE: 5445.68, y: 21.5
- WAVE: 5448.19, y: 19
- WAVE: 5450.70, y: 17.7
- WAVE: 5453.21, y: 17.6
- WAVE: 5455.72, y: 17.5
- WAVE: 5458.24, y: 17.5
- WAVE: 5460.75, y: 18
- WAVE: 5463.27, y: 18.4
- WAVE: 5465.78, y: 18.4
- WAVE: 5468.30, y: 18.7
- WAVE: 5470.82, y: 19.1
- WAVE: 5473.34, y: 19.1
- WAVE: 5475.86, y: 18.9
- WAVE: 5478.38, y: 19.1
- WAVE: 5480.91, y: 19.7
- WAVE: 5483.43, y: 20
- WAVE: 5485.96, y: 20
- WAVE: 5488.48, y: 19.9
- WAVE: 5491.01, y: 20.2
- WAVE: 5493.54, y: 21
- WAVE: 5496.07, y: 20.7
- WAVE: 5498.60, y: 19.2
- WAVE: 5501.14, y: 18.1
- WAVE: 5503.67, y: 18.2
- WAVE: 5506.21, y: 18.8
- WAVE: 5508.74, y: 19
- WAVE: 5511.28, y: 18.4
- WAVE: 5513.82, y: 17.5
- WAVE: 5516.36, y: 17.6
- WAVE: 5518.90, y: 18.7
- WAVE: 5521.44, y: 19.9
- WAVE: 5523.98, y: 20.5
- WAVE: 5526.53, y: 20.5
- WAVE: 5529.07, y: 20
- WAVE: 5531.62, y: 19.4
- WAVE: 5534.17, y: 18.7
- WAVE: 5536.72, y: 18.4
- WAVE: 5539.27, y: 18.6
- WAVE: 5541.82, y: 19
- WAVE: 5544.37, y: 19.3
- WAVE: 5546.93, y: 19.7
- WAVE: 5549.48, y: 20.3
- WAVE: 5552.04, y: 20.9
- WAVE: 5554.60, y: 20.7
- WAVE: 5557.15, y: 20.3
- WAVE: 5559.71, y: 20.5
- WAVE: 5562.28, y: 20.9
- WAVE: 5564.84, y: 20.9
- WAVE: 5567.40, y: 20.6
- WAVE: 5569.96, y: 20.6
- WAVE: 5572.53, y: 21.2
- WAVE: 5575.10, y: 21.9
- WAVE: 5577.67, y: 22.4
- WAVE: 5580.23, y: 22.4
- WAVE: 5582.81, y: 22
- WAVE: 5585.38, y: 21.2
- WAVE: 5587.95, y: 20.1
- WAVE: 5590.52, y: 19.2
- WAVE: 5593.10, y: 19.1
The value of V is 1.2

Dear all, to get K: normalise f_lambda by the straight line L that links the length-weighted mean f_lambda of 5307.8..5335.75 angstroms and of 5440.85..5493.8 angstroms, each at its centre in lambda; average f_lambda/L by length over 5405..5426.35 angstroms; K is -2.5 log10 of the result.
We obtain -0.10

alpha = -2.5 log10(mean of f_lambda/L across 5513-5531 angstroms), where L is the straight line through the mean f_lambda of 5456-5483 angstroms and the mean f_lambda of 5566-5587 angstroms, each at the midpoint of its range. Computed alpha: 0.04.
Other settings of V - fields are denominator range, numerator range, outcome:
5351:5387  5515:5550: 1.02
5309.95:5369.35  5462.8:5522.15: 1.11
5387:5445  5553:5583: 1.09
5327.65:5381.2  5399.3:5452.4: 1.13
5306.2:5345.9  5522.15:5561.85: 1.21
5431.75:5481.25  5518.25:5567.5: 1.06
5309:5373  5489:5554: 1.13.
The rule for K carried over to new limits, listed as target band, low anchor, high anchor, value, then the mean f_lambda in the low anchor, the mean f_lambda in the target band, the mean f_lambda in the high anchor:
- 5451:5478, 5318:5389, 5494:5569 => 0.05 mag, 18.8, 18.3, 19.5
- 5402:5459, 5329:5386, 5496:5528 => -0.07 mag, 19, 20.2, 19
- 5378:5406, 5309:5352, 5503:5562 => -0.13 mag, 17.7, 20.5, 19.4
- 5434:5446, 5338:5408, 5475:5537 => -0.11 mag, 19.6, 21.6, 19.3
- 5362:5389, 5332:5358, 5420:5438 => -0.09 mag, 17.8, 20.5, 20.6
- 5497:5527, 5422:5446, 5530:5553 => 0.06 mag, 21.1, 18.8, 19.4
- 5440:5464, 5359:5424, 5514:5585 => 0.06 mag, 20.4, 19.2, 20.2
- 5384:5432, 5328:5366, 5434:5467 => -0.09 mag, 18.1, 20.4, 19.4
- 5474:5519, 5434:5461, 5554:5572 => 0.05 mag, 19.6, 19.2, 20.7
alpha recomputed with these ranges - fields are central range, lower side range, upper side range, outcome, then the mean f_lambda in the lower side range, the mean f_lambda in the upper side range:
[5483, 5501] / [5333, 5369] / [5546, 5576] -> 0.00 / 18.6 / 20.7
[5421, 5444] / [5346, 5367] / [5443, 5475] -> -0.12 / 19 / 18.7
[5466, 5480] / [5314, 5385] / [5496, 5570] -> 0.02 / 18.7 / 19.5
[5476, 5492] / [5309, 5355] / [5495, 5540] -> -0.05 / 17.7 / 19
